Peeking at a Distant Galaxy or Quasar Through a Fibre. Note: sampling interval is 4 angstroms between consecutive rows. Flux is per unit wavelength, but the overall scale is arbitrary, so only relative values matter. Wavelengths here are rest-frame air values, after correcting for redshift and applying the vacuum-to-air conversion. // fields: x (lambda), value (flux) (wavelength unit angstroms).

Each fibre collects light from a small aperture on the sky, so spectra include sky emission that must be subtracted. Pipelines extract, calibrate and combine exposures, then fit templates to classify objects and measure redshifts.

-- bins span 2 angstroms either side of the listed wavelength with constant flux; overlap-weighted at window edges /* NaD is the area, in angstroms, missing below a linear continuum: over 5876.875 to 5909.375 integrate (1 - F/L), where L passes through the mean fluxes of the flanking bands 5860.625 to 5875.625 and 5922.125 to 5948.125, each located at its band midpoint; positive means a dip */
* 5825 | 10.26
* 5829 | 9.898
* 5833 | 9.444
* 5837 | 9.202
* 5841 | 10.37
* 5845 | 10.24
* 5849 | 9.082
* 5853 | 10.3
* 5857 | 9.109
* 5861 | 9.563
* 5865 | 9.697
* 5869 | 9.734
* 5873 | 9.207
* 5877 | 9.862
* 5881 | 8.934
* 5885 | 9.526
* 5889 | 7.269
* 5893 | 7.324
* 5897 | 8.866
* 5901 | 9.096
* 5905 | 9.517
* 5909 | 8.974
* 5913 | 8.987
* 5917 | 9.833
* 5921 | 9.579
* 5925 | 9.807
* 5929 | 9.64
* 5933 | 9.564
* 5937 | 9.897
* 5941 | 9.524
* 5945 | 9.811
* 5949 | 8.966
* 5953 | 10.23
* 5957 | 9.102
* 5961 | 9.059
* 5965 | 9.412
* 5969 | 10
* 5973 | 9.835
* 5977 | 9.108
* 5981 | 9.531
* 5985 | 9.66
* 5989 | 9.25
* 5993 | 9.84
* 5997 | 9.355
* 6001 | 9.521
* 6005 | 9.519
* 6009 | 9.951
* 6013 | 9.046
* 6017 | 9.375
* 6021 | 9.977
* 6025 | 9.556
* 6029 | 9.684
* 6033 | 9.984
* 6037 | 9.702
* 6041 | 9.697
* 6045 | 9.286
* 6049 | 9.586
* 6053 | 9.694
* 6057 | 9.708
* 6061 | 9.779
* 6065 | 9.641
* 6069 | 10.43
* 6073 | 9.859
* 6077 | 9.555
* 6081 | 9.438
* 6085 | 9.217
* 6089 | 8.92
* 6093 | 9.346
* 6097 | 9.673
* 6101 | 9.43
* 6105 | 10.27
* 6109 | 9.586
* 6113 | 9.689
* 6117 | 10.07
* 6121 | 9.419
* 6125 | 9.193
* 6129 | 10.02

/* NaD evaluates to 2.9 angstroms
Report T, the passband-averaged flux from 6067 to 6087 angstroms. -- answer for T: 9.7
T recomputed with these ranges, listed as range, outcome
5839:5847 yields 10.3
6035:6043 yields 9.7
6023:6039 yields 9.73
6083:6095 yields 9.16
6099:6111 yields 9.76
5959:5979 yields 9.48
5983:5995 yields 9.58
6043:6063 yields 9.61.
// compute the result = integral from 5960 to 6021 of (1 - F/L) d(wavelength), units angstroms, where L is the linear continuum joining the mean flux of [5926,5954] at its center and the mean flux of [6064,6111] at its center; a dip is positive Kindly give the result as 0.7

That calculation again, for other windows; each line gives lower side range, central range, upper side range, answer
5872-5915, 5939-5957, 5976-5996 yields -0.67 angstroms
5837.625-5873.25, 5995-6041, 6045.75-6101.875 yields 0.03 angstroms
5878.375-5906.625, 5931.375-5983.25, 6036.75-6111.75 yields -3.10 angstroms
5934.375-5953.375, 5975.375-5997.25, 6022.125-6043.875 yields 0.46 angstroms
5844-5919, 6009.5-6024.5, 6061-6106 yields -0.08 angstroms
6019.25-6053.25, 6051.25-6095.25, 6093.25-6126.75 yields 0.31 angstroms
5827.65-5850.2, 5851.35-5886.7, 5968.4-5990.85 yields 0.52 angstroms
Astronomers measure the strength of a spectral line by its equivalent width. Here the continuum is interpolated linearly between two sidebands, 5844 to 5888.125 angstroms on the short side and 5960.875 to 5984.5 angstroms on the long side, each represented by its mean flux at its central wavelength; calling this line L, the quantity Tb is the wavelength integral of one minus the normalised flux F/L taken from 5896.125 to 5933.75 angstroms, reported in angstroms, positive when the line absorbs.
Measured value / 0.47 angstroms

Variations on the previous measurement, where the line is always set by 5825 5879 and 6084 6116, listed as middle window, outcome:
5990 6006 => 0.1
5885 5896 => 2.1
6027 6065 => -0.4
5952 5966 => 0.3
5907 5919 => 0.5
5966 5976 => -0.2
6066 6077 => -0.5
